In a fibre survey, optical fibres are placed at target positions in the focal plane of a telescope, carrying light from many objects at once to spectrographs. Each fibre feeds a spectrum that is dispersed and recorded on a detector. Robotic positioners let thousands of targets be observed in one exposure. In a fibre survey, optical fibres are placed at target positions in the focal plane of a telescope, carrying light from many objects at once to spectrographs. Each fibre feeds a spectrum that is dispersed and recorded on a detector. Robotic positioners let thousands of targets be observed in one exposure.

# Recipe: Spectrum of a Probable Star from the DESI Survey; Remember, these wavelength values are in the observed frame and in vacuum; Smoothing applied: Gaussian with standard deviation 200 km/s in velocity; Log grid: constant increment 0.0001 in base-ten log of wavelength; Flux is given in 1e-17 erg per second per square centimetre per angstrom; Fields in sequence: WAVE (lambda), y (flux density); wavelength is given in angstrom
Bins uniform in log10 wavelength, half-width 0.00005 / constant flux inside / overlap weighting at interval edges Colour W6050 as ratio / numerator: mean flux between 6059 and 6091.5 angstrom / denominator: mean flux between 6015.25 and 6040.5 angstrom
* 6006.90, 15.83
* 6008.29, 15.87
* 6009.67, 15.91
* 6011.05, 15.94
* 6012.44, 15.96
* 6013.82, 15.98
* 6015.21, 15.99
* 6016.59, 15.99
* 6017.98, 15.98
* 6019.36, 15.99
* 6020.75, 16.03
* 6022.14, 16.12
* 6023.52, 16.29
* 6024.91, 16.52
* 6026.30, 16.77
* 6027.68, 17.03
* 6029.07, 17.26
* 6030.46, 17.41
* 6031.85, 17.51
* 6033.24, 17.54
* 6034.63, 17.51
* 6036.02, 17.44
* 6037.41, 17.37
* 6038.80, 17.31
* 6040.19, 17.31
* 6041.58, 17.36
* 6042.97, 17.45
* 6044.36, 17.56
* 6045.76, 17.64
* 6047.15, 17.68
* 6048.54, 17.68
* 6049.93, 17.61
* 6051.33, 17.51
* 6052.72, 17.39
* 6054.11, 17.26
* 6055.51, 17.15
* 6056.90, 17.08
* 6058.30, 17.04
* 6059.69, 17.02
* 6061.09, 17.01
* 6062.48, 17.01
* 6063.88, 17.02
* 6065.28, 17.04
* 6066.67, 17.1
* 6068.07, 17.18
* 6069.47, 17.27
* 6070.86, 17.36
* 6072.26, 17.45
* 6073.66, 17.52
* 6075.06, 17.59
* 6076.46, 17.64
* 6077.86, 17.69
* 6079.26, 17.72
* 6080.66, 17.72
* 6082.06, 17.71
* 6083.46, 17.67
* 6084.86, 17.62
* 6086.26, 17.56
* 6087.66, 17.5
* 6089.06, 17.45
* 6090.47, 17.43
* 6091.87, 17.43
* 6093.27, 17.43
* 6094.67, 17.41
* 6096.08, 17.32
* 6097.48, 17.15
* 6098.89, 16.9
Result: 1.0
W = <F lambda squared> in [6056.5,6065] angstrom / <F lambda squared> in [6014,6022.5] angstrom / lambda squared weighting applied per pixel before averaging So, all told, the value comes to 1.08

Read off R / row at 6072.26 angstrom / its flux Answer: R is 17.45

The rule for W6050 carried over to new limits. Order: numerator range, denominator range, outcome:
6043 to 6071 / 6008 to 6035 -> 1.05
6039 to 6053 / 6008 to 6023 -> 1.10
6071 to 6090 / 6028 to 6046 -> 1.01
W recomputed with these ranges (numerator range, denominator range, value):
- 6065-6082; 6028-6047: 1.01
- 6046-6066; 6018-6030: 1.06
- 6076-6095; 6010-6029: 1.11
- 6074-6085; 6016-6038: 1.07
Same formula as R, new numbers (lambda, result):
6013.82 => 15.98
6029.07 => 17.26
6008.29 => 15.87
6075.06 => 17.59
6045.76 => 17.64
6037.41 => 17.37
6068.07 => 17.18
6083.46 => 17.67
